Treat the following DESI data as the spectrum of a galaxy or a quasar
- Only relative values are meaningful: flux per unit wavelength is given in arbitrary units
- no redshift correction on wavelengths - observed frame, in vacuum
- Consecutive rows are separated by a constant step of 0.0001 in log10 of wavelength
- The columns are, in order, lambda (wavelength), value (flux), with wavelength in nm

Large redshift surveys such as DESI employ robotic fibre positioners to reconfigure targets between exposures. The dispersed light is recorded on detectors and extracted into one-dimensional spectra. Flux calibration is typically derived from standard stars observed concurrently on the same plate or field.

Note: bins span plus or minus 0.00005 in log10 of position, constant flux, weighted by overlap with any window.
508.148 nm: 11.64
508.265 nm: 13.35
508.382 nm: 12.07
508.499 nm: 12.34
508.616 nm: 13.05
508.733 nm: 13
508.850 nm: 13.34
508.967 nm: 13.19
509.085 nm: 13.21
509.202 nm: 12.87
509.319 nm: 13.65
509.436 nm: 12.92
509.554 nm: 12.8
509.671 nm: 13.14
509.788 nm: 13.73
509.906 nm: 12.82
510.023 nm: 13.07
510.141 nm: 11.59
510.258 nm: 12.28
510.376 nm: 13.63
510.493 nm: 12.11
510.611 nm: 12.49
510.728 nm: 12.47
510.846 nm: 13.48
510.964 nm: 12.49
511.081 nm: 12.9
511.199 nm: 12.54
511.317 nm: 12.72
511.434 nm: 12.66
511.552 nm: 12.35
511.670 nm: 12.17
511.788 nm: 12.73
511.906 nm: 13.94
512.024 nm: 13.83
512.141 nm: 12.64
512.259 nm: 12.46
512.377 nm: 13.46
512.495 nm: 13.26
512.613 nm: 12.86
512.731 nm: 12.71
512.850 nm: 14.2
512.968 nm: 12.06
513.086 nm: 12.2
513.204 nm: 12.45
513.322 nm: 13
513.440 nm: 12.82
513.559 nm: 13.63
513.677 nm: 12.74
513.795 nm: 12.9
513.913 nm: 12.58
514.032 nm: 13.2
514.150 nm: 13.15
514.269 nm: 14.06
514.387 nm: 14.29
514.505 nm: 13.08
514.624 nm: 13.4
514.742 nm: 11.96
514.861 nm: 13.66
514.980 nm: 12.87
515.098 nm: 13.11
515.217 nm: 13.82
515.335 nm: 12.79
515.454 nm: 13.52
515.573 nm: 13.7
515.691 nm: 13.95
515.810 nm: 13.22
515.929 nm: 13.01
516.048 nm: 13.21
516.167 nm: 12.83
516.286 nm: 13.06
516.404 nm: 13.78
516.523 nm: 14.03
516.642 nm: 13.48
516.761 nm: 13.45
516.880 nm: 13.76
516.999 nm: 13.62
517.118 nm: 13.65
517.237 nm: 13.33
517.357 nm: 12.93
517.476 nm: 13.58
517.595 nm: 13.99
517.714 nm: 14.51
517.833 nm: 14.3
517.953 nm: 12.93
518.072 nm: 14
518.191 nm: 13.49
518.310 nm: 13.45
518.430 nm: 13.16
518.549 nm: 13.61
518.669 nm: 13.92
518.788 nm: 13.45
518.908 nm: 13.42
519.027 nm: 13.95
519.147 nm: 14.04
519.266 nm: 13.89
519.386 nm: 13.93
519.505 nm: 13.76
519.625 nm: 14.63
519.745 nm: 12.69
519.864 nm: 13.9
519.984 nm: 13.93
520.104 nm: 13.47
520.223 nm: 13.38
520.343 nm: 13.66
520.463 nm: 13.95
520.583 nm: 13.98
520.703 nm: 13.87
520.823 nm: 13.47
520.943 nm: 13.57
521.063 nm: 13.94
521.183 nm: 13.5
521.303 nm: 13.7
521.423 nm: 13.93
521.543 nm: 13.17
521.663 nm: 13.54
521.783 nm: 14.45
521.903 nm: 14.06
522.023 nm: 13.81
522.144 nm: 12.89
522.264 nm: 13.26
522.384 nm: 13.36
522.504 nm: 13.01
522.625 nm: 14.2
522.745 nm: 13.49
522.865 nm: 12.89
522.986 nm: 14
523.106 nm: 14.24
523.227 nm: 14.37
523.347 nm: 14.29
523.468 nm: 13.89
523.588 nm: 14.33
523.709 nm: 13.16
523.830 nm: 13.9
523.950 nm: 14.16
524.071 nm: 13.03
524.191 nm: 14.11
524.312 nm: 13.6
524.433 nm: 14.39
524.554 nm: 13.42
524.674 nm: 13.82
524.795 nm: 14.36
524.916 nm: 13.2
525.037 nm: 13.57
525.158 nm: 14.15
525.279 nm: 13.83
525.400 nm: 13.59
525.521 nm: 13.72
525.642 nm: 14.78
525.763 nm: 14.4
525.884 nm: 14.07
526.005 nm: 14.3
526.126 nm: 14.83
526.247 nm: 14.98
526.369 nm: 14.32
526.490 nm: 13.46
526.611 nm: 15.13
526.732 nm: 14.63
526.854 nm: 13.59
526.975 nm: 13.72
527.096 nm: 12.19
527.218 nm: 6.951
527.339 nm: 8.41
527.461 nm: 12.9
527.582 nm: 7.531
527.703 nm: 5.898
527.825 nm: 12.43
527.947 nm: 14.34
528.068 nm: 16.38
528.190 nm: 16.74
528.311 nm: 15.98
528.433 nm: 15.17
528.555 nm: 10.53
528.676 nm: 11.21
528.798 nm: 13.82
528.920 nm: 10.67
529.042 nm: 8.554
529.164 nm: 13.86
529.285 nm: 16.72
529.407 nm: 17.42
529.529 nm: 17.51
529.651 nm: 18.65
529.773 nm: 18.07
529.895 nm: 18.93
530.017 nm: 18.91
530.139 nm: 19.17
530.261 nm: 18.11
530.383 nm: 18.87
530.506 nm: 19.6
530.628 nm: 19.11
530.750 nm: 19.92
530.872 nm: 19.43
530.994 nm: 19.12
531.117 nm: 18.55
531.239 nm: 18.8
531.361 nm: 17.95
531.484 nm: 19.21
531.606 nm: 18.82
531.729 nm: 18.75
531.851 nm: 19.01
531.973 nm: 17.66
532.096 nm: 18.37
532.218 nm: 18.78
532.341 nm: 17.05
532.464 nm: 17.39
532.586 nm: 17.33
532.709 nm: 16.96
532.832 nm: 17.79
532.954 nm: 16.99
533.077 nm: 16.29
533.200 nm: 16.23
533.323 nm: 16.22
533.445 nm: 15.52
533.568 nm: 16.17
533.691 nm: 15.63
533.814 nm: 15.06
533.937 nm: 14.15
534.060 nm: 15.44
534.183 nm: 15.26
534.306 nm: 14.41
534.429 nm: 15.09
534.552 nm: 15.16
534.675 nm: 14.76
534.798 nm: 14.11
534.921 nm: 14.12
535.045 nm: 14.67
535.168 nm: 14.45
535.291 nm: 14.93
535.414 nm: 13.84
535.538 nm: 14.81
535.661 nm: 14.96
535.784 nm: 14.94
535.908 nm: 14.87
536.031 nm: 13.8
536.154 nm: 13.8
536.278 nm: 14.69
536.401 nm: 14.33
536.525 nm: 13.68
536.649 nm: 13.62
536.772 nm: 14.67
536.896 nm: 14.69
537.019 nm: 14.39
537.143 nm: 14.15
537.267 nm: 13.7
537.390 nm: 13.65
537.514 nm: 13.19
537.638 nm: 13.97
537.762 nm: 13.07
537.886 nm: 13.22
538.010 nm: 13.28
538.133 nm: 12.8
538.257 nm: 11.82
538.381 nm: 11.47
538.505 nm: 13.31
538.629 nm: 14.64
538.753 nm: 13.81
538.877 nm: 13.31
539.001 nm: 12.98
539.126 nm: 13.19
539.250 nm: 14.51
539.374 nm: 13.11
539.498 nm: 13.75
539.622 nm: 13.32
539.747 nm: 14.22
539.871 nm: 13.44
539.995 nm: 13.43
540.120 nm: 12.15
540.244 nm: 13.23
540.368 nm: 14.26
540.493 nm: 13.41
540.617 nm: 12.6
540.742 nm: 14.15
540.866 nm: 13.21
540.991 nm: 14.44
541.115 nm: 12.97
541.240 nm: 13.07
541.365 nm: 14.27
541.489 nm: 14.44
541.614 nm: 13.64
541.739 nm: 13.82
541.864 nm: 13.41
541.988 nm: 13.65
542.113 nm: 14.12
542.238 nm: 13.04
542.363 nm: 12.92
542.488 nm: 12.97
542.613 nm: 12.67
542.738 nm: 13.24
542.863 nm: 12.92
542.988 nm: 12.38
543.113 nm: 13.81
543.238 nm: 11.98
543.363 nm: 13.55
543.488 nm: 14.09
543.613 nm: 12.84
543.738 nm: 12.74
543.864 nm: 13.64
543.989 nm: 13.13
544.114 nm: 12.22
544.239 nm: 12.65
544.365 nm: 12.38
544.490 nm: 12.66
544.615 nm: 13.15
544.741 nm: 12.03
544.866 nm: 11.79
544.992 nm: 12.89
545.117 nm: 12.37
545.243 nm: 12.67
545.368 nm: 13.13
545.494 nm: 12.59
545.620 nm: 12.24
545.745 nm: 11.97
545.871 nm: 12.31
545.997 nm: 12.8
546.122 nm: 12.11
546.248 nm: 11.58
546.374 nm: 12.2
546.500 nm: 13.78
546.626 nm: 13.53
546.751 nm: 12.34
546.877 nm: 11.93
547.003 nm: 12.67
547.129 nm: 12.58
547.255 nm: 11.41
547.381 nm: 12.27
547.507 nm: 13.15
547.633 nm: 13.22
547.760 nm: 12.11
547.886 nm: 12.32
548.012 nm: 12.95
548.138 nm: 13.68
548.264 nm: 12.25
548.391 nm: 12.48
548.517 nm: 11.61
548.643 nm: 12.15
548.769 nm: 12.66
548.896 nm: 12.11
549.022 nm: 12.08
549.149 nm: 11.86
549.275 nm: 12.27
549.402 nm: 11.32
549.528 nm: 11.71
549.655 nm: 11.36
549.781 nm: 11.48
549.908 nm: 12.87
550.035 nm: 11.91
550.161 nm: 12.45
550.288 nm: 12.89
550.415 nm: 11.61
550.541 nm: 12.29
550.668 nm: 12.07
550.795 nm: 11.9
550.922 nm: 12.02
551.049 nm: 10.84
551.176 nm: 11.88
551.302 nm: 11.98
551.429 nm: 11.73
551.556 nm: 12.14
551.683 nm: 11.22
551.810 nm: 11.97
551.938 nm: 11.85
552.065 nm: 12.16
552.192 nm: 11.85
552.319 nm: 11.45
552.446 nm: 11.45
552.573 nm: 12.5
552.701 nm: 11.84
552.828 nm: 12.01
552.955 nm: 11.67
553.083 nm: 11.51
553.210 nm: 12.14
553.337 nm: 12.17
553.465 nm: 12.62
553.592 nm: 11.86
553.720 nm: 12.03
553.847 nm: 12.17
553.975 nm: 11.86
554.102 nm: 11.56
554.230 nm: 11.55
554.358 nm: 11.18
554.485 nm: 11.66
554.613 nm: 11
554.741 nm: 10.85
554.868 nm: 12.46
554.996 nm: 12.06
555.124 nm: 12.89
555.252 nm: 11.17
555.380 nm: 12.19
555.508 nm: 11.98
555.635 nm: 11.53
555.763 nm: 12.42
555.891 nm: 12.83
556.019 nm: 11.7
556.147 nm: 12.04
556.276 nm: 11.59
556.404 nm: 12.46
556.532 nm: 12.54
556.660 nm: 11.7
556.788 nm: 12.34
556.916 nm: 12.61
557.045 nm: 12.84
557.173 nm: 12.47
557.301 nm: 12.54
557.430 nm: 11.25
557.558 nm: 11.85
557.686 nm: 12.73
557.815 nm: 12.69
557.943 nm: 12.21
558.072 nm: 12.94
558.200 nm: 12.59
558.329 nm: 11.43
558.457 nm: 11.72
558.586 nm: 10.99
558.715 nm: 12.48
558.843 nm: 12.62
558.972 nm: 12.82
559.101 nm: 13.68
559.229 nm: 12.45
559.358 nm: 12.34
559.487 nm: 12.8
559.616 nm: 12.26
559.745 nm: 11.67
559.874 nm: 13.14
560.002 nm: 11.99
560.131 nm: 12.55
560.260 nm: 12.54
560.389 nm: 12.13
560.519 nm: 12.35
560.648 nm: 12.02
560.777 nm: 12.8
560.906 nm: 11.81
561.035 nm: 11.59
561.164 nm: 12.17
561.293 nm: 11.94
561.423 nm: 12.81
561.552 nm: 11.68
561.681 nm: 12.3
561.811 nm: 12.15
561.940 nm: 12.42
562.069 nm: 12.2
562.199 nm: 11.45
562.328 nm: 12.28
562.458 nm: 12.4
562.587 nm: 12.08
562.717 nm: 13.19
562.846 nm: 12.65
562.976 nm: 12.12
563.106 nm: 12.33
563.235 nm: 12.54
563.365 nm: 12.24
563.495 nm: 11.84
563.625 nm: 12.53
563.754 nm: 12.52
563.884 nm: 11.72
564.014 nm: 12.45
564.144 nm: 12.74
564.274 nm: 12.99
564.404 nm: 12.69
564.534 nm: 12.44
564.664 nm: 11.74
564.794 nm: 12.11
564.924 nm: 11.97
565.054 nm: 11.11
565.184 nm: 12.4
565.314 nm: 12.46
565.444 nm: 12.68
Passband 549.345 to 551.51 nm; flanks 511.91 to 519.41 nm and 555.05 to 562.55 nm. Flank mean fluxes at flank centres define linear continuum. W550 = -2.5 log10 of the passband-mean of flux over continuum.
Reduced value 0.05 mag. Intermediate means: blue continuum 13.4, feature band 11.9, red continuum 12.2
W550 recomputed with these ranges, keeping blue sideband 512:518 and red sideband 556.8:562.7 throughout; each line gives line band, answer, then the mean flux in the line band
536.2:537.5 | -0.11 mag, 14.1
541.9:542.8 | -0.05 mag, 13.2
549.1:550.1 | 0.06 mag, 11.9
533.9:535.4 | -0.15 mag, 14.7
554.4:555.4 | 0.06 mag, 11.8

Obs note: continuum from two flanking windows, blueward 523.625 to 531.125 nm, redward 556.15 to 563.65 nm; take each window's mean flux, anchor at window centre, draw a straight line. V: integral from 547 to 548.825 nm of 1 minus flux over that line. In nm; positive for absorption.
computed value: 0.087 nm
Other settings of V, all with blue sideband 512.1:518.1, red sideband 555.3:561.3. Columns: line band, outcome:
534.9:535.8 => -0.13 nm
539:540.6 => -0.10 nm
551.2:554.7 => 0.16 nm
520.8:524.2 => -0.16 nm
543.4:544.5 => -0.03 nm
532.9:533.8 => -0.23 nm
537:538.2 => -0.07 nm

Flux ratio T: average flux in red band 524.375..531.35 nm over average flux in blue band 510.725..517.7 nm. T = 1.12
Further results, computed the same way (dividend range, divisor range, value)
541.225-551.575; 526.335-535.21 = 0.80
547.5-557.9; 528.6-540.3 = 0.78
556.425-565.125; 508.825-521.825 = 0.92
